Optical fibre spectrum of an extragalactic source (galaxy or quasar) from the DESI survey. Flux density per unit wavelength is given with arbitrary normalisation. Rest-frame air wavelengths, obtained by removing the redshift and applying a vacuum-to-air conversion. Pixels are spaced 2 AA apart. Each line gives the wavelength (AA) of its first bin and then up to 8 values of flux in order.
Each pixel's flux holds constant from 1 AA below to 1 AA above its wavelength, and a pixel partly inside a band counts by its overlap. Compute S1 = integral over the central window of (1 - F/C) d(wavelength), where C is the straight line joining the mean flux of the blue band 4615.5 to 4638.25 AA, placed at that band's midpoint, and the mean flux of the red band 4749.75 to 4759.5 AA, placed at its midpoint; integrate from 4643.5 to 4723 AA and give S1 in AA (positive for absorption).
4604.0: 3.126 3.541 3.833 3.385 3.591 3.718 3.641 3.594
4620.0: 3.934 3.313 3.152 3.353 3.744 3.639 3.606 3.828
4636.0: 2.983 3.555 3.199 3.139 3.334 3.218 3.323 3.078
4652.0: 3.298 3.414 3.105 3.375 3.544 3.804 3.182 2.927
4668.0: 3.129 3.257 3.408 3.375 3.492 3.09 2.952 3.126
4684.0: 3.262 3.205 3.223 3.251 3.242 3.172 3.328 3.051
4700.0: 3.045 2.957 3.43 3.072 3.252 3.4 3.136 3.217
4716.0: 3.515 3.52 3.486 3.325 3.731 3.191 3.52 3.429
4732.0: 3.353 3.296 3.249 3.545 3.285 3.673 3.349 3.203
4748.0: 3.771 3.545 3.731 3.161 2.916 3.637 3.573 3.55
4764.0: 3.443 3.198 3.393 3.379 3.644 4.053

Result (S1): 4.7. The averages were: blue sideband 3.53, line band 3.26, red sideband 3.4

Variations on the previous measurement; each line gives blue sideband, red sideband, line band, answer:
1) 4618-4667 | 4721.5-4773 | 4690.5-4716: 1.52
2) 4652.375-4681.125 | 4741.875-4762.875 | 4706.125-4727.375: 0.12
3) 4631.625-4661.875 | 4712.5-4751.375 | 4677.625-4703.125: 1.79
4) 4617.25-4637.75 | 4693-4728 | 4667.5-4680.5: 0.50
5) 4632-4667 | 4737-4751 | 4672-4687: 0.64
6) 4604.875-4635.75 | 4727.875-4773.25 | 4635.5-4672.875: 2.70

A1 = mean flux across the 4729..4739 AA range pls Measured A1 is 3.37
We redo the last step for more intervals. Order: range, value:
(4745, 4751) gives 3.51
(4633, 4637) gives 3.41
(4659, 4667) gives 3.36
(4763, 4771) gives 3.35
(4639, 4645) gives 3.22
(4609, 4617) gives 3.58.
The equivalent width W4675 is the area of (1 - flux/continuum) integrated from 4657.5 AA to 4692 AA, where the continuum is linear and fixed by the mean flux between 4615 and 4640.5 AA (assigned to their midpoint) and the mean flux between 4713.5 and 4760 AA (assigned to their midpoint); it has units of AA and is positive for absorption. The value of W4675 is 2.0 AA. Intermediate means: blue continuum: 3.51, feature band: 3.27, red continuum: 3.42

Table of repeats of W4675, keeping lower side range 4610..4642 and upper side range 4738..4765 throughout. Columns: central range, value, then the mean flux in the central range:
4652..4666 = 0.5 AA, 3.36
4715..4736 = 0.2 AA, 3.43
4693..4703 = 1.1 AA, 3.11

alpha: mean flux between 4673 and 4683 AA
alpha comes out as 3.21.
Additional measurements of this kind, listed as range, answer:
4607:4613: 3.6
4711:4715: 3.18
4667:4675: 3.29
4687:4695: 3.22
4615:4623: 3.62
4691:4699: 3.2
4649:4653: 3.19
